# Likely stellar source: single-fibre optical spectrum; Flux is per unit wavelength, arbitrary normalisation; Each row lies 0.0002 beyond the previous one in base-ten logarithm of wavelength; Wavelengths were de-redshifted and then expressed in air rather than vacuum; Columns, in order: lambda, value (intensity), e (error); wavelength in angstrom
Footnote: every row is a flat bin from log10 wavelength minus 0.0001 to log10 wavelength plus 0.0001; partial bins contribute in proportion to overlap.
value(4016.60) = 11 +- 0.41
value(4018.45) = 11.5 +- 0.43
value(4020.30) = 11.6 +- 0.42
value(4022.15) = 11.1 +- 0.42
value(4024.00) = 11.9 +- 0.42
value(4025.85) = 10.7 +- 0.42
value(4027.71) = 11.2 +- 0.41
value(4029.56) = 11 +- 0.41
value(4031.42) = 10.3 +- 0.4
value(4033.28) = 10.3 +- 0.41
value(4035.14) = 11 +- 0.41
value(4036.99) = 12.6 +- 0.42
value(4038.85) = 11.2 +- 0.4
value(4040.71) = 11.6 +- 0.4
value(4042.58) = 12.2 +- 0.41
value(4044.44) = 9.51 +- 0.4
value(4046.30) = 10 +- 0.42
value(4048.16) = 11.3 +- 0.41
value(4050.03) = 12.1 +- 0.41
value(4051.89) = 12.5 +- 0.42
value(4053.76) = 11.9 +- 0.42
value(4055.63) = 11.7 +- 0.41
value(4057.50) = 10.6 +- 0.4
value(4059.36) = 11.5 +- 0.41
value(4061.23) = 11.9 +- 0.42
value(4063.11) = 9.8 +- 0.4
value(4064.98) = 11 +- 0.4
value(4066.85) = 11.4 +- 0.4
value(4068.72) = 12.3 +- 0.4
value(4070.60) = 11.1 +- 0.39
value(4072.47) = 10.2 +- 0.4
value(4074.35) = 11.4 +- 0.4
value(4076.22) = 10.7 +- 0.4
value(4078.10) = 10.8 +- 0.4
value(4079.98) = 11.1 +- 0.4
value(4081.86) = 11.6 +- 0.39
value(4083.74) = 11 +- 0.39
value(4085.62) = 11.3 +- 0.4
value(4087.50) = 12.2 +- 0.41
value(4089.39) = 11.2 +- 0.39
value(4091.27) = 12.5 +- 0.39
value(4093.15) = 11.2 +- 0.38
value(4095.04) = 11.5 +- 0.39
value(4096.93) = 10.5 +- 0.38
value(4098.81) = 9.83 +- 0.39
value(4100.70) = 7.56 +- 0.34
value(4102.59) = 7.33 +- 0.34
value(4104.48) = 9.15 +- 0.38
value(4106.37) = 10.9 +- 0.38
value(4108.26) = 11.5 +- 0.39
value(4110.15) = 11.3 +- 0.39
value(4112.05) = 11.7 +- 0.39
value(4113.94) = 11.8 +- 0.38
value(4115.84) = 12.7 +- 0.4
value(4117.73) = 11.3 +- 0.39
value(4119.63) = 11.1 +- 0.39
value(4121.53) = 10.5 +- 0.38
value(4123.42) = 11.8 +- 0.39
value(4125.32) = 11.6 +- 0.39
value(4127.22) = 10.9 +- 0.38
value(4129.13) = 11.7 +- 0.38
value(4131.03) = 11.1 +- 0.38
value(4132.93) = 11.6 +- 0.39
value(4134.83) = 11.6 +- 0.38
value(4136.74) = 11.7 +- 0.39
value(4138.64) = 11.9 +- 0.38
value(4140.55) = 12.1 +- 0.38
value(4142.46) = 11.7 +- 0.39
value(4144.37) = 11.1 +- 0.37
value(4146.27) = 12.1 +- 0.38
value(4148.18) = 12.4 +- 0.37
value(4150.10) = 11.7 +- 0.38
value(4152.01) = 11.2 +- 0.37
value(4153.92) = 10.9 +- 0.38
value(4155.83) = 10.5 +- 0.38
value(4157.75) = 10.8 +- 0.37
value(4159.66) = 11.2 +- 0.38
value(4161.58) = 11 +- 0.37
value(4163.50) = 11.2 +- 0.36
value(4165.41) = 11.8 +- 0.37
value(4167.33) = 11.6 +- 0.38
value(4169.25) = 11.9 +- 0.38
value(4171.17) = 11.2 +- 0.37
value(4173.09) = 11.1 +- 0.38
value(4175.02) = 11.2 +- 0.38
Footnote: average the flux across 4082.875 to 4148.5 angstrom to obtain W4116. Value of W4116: 11.2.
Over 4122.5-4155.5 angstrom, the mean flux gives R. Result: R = 11.6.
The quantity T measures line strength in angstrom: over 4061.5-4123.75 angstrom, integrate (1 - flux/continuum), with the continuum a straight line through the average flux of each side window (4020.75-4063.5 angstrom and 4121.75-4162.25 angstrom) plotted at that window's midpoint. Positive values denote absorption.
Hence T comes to 2.1 angstrom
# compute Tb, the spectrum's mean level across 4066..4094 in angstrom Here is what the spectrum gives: 11.3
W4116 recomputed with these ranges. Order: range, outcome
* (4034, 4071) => 11.4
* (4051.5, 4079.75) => 11.2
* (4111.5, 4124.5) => 11.6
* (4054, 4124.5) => 11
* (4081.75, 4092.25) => 11.6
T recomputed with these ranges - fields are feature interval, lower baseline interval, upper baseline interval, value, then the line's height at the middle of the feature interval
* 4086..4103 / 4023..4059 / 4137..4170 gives 1.21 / 11.4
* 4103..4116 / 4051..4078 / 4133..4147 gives 0.56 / 11.5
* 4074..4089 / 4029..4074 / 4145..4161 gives -0.01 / 11.2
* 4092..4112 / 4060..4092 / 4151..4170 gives 1.90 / 11.2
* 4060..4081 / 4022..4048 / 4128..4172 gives 0.21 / 11.2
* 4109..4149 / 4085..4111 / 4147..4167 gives -2.42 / 10.9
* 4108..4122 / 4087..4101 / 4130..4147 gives -0.32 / 11.3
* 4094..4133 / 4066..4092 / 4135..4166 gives 1.99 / 11.4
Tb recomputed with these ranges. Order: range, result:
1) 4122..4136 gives 11.4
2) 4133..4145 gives 11.7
